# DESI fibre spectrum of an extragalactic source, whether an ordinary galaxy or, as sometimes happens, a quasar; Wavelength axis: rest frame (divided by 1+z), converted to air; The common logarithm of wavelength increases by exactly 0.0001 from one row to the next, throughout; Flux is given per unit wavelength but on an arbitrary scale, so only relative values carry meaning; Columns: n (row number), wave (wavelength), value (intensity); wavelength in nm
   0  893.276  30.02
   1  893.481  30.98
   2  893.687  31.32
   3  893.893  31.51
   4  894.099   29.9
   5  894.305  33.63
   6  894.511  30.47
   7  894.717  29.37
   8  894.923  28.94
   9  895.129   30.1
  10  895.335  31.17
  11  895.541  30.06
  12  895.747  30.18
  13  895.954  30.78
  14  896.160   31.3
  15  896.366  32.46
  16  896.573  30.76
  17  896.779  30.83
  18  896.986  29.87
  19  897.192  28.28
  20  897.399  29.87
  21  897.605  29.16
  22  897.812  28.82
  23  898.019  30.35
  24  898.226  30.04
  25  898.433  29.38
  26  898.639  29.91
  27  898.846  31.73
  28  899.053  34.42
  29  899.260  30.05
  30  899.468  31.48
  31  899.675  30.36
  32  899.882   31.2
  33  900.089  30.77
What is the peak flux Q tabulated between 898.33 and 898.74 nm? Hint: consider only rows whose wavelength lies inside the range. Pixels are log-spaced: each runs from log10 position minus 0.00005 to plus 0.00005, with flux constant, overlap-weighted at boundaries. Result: 29.91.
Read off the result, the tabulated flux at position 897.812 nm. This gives 28.82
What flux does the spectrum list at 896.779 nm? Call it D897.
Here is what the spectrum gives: 30.83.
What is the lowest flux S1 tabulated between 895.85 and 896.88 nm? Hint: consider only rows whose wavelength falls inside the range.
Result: 30.76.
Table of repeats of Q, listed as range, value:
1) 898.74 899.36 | 34.42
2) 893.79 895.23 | 33.63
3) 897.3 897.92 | 29.87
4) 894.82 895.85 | 31.17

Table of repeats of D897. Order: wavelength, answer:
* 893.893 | 31.51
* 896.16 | 31.3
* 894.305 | 33.63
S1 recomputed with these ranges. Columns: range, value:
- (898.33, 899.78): 29.38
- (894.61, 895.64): 28.94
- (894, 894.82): 29.37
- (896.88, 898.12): 28.28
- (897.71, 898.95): 28.82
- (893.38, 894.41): 29.9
